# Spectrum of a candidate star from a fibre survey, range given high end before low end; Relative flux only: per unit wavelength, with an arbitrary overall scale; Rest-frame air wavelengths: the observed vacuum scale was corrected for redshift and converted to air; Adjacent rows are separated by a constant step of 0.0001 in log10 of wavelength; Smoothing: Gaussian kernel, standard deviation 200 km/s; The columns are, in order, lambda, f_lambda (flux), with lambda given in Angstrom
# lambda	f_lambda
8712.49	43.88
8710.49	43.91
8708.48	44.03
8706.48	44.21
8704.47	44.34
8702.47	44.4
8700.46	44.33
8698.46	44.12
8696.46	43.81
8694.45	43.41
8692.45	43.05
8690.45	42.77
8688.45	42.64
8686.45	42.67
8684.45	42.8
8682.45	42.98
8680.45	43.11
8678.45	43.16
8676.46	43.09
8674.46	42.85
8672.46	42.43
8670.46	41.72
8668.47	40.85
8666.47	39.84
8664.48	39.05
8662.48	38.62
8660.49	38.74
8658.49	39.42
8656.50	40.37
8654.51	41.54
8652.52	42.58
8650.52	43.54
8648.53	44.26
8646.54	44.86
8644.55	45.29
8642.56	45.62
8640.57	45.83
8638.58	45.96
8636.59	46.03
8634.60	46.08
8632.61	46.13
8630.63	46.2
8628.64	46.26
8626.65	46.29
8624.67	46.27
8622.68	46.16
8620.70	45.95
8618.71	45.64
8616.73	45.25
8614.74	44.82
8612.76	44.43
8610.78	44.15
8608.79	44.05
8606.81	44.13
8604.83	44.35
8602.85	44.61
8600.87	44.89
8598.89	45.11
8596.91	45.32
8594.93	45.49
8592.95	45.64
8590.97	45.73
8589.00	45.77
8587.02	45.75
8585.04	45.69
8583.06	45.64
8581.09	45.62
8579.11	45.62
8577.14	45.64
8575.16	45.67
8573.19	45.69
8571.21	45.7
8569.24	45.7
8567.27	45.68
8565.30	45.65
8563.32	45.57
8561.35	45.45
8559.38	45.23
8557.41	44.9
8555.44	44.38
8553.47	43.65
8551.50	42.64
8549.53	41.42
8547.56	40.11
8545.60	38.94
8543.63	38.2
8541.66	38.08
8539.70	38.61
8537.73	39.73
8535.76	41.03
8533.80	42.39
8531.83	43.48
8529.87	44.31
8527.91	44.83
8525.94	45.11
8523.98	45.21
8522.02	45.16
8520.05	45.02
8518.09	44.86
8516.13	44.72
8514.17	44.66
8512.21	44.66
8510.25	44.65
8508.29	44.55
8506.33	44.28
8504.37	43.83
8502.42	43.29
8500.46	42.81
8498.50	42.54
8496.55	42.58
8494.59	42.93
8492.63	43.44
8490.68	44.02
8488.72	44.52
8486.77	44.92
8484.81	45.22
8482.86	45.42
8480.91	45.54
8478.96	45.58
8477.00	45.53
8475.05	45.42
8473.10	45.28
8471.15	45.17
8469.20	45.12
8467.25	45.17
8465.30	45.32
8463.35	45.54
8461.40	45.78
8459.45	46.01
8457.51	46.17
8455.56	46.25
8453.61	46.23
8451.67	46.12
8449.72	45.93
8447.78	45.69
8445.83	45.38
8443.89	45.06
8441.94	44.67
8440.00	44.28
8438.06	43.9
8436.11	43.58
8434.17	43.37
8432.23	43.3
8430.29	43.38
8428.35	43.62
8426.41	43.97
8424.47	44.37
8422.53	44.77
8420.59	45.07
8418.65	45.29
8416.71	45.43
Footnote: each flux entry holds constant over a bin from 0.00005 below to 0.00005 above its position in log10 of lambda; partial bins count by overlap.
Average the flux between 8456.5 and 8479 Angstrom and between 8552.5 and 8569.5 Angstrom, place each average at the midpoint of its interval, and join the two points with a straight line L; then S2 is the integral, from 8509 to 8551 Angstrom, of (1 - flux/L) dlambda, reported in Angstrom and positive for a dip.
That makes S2 2.4 Angstrom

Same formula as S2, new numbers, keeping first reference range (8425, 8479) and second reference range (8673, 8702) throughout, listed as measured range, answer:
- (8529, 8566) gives 1.7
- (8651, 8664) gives 0.9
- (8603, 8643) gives -1.6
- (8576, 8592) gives -0.6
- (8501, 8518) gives 0.1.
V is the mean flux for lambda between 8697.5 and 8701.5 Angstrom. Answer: 44.2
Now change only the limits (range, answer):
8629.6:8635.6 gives 46.1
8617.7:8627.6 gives 46.1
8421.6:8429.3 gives 44.2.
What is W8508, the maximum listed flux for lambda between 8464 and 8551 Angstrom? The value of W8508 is 45.58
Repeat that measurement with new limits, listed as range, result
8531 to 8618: 45.77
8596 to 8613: 45.32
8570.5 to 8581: 45.7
